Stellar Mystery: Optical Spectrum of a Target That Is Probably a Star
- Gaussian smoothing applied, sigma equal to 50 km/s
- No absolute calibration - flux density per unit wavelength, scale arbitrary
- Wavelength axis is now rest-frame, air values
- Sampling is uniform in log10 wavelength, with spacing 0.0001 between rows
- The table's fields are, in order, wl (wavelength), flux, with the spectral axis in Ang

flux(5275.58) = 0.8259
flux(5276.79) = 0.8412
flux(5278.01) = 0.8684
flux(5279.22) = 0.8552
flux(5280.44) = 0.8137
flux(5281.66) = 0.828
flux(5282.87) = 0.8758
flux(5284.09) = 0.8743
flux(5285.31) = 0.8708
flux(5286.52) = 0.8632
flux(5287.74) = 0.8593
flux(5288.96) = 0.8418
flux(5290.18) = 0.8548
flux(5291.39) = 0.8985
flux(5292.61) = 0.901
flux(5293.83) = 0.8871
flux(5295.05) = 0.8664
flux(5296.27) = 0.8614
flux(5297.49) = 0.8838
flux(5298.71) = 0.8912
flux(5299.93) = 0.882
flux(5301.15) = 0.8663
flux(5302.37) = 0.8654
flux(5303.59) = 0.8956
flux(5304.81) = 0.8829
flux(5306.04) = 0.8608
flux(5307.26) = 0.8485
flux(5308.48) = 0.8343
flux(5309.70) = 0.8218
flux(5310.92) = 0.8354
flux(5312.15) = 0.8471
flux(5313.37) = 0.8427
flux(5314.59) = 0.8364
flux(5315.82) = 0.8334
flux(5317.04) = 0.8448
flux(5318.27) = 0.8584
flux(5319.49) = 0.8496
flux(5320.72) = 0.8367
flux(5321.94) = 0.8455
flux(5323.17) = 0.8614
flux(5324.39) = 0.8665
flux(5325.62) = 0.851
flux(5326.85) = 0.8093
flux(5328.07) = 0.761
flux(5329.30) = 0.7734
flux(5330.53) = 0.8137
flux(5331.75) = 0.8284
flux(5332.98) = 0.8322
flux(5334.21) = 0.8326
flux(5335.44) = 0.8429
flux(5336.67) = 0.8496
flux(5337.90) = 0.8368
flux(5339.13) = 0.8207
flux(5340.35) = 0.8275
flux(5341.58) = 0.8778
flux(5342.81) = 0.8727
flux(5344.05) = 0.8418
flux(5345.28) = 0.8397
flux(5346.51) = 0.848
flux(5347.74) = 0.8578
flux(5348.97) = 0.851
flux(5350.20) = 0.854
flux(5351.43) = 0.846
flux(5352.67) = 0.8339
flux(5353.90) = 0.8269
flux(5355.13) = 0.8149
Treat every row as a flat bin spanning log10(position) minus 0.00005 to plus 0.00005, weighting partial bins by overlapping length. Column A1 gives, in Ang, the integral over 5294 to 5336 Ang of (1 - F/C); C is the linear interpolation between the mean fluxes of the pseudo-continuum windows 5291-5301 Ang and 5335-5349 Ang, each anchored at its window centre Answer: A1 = 1.0 Ang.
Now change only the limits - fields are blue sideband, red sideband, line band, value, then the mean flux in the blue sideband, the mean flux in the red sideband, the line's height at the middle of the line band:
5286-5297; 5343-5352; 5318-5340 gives 0.6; 0.87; 0.849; 0.856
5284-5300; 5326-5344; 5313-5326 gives -0.1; 0.874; 0.828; 0.844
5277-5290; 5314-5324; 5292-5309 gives -0.5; 0.854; 0.846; 0.85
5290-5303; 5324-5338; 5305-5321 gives 0.2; 0.879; 0.823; 0.852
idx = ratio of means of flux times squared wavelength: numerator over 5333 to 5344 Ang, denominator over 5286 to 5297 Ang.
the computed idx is 0.99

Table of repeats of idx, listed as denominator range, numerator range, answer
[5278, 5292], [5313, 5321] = 0.99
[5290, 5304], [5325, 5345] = 0.96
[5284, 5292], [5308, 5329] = 0.98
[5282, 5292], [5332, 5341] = 0.98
